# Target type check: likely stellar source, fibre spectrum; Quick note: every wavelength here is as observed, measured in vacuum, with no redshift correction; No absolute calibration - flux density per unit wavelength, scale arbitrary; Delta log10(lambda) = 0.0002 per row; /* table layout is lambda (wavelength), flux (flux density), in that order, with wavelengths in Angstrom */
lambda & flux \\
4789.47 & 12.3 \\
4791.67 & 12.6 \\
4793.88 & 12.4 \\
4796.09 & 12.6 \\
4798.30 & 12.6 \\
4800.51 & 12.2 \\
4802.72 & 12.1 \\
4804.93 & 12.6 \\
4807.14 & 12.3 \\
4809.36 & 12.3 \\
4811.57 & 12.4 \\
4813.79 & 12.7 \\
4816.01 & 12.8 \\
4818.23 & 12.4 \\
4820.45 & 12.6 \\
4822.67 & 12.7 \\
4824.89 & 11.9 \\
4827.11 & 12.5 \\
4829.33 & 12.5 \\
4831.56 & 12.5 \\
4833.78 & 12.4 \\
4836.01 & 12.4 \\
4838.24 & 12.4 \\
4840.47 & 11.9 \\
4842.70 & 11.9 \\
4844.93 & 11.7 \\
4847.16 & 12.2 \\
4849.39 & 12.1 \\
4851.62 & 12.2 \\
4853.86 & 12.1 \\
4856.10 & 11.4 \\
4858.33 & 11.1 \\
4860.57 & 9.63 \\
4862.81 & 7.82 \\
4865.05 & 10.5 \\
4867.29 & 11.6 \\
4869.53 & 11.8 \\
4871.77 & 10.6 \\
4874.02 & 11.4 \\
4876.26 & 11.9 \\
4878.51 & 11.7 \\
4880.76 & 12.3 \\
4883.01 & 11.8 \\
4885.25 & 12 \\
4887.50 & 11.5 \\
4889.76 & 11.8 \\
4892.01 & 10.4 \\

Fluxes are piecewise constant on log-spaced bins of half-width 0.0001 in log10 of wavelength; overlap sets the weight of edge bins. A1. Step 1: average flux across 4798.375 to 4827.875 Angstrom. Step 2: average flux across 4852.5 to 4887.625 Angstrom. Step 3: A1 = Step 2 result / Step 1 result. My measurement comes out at 0.9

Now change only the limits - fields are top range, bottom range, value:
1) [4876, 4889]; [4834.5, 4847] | 0.98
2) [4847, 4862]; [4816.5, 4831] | 0.92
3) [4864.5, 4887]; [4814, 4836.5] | 0.93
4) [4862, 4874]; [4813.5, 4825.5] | 0.85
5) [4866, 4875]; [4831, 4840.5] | 0.92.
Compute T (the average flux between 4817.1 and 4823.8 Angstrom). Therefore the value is 12.6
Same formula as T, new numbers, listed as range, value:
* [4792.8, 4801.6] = 12.4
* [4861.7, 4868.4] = 9.98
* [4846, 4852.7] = 12.2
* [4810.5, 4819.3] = 12.6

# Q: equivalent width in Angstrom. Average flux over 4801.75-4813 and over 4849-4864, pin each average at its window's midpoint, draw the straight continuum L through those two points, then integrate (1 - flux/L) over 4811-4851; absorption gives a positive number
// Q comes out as -2.4 Angstrom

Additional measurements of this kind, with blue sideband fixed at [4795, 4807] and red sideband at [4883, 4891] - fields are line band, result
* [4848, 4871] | 1.80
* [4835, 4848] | 0.03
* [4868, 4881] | 0.31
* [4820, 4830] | -0.16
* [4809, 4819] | -0.18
